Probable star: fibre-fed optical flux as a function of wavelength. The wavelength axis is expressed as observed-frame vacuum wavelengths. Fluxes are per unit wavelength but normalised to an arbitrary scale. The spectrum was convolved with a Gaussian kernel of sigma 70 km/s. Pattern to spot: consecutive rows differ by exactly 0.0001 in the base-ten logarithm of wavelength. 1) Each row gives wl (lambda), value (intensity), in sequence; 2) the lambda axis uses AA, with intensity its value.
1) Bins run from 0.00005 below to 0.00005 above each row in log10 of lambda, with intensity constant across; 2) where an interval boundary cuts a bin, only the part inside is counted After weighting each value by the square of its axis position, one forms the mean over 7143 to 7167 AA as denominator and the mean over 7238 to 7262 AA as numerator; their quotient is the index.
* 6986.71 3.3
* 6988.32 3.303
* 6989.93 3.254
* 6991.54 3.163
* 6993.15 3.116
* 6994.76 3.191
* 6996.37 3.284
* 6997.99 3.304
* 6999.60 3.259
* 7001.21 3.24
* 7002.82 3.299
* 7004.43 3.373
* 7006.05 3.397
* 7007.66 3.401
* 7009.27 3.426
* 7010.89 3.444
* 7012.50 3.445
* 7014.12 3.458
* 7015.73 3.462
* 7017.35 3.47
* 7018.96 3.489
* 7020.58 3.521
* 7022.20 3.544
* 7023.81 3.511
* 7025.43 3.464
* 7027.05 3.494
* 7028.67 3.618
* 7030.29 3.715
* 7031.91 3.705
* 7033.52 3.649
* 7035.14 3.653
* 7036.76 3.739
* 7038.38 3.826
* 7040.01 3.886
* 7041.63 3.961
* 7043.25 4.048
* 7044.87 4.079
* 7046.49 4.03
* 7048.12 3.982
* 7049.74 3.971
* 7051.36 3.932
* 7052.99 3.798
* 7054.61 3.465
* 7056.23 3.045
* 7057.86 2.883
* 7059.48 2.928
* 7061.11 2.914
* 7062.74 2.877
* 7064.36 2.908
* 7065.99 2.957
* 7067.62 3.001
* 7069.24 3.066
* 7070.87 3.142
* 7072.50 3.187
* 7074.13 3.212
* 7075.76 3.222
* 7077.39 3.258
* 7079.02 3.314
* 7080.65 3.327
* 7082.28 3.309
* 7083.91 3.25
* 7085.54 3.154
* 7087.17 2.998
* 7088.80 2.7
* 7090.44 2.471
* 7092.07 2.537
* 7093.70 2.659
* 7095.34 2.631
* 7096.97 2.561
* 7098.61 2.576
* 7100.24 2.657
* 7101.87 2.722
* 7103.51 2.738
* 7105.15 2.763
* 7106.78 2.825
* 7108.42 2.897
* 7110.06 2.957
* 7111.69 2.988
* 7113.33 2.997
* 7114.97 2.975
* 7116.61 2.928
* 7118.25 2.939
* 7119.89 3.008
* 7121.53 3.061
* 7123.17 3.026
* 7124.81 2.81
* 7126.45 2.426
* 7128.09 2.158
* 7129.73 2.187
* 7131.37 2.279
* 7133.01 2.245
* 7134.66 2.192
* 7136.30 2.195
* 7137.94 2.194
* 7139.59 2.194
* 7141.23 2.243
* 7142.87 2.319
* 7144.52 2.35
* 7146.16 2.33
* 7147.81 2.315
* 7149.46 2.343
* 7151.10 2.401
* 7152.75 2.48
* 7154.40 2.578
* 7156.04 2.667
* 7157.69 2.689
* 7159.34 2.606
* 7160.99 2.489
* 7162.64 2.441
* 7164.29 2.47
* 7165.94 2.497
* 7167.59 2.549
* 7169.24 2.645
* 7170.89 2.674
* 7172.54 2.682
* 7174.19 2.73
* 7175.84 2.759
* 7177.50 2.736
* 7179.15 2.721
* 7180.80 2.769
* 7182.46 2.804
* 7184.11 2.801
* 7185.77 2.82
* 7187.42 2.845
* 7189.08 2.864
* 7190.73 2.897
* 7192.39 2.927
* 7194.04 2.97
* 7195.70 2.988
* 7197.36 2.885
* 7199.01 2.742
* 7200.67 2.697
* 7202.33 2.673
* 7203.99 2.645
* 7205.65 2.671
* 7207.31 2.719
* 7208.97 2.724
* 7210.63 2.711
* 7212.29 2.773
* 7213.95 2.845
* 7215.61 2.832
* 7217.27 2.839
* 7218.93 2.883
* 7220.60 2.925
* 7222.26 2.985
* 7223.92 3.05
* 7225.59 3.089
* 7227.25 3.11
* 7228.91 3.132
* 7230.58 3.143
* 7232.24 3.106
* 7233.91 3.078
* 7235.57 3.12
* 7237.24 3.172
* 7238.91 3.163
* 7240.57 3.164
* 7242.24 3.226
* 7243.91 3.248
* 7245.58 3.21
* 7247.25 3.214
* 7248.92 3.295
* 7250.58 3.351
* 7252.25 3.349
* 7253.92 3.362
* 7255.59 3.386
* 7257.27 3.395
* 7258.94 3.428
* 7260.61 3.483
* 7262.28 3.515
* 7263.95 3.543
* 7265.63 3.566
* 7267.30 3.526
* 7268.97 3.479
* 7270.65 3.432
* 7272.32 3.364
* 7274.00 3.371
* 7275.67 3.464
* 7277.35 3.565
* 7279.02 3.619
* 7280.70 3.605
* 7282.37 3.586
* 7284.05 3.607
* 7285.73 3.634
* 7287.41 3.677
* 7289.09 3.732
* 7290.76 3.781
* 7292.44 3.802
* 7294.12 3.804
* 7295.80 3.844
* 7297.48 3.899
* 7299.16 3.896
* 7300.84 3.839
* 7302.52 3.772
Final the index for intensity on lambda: 1.4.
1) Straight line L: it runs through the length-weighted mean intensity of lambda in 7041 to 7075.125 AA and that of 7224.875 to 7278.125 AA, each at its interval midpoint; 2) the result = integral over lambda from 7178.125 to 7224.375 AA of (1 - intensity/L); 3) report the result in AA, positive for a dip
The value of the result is 7.2 AA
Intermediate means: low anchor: 3.4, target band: 2.82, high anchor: 3.31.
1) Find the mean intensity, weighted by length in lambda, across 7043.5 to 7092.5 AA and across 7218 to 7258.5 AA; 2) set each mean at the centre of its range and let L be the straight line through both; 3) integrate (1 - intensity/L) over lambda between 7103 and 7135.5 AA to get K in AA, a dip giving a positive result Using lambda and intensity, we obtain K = 5.1 AA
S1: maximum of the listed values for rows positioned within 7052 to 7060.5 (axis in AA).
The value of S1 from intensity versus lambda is 3.798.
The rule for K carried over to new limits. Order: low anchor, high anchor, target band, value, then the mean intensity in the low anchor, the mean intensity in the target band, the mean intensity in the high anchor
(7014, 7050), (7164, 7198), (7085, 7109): 4.2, 3.71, 2.72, 2.77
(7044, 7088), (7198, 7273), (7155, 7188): 5.4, 3.3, 2.67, 3.12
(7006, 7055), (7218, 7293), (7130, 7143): 4.8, 3.67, 2.23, 3.35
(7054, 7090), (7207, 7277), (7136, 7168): 7.3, 3.09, 2.42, 3.19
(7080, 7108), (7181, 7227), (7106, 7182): 6.4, 2.81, 2.59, 2.84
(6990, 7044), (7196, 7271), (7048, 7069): 1.1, 3.5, 3.25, 3.11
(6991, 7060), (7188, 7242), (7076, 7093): 1.6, 3.53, 3.04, 2.93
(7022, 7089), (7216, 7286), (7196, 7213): 3.1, 3.43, 2.73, 3.3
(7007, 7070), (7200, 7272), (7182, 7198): 1.7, 3.51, 2.88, 3.13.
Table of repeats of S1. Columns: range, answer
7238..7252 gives 3.351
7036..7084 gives 4.079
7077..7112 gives 3.327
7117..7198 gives 3.061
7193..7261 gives 3.483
